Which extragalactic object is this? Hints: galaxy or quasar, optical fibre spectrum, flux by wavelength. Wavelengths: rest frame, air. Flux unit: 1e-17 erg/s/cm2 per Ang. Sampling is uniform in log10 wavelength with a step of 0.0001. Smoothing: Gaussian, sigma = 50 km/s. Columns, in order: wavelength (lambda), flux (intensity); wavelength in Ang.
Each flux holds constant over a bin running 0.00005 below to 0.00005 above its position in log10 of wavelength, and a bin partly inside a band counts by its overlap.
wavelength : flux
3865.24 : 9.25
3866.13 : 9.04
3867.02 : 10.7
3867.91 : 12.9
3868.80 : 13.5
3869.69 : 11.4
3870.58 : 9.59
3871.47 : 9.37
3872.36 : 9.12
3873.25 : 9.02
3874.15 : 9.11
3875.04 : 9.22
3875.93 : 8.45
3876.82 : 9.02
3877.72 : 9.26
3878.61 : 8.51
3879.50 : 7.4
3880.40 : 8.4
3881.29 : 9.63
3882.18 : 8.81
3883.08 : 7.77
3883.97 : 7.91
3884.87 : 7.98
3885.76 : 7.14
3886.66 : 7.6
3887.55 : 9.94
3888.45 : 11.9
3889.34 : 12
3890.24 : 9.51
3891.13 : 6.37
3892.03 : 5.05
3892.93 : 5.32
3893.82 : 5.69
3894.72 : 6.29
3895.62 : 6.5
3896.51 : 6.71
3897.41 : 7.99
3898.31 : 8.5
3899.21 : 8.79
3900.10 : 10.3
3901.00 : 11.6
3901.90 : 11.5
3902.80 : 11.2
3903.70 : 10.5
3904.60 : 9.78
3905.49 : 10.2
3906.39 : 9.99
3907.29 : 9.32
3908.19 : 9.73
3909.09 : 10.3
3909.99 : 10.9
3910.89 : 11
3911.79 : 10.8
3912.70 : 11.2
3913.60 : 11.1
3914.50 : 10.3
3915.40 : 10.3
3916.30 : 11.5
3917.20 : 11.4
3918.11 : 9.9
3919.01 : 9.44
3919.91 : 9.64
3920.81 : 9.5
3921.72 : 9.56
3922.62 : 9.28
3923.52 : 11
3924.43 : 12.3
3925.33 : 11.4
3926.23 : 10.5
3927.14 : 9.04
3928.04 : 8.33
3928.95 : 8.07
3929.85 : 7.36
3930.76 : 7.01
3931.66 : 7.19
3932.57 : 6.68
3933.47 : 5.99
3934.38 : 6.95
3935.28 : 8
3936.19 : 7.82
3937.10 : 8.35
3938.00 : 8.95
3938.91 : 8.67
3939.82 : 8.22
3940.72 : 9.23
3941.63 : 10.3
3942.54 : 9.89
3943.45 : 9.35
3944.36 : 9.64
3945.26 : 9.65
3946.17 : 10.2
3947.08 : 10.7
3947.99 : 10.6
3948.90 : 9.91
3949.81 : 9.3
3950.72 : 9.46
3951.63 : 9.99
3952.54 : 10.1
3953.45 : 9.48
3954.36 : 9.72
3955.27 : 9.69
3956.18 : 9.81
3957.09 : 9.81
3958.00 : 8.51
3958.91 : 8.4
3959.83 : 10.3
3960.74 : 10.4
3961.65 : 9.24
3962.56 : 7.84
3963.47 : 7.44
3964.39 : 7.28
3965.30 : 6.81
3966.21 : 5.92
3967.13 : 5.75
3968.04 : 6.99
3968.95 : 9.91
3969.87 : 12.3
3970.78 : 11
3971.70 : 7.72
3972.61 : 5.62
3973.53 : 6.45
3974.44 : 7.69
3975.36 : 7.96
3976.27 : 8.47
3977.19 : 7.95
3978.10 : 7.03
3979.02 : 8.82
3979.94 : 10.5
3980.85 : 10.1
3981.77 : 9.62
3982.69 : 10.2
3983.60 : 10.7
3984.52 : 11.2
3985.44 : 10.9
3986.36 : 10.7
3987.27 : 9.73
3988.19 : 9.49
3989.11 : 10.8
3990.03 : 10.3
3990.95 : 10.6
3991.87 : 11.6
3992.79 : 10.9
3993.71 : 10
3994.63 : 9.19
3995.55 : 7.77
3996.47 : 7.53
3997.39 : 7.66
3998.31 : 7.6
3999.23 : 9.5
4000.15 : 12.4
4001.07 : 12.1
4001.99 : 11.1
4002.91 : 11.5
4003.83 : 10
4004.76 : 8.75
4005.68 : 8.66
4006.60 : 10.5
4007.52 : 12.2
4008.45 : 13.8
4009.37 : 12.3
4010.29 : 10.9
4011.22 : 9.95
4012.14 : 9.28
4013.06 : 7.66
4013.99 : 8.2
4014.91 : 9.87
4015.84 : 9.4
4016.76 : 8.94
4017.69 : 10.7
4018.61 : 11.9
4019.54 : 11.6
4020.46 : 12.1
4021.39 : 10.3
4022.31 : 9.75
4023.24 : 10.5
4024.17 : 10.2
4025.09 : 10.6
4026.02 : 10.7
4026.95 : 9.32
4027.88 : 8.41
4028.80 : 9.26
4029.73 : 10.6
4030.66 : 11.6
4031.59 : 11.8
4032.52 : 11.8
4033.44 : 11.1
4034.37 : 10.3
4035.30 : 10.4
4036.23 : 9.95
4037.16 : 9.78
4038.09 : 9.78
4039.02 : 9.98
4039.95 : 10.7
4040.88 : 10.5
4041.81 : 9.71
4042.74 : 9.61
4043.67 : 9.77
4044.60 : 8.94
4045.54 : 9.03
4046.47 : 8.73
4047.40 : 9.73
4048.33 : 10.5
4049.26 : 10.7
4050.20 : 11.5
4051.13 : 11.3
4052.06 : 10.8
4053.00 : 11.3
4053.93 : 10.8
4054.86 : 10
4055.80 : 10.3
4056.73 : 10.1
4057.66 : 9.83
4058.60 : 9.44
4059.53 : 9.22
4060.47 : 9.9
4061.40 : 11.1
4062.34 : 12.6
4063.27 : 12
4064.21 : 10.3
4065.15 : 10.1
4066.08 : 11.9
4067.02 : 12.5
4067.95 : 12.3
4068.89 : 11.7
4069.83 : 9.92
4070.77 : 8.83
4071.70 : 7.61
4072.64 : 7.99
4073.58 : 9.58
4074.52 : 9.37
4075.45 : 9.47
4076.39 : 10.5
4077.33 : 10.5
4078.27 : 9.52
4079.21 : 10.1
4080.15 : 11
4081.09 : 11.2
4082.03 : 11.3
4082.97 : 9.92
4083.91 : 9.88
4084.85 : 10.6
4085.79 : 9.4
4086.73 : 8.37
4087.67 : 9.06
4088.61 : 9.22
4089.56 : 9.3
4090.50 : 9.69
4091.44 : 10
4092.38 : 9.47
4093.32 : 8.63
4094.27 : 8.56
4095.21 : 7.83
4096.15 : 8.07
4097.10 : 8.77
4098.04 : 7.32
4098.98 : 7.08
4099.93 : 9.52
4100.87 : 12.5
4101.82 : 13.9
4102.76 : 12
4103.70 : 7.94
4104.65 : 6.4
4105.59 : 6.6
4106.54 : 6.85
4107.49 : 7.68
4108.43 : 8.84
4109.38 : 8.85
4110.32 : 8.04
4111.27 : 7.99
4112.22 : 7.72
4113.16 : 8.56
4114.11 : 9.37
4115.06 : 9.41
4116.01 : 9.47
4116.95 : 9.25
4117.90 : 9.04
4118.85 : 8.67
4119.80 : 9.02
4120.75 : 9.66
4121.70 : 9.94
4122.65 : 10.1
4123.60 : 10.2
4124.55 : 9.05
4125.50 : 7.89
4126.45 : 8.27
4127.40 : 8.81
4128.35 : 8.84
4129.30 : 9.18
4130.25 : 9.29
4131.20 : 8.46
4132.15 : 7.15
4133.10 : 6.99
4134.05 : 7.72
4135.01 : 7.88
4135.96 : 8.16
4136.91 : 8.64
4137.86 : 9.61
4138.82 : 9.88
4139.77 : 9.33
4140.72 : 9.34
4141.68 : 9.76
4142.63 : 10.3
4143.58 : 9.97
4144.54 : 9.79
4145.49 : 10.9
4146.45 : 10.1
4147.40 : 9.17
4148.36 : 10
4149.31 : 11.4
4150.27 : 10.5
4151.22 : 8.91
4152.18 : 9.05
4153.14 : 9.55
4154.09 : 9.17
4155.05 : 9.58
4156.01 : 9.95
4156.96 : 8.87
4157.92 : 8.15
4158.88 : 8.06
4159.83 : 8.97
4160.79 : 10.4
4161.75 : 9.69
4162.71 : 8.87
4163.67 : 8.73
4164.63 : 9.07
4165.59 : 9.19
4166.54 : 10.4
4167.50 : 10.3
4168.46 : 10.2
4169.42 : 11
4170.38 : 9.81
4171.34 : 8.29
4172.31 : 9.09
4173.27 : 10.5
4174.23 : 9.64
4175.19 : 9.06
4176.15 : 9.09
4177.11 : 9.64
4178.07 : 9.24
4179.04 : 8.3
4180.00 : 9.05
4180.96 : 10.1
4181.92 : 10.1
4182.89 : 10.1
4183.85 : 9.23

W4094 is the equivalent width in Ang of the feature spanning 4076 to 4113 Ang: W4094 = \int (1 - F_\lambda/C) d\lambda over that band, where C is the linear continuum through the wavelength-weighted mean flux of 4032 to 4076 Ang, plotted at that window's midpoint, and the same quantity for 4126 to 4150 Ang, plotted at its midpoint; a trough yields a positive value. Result 2.01 Ang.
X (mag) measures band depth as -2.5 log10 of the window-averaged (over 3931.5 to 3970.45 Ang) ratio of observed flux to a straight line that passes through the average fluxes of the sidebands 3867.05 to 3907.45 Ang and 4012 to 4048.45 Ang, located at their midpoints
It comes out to 0.07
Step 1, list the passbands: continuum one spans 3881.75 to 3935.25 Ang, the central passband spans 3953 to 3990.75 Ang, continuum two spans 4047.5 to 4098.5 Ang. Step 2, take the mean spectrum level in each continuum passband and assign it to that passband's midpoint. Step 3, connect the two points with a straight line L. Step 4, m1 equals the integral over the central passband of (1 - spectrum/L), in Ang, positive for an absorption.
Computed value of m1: 1.9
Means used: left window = 9.14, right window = 10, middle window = 9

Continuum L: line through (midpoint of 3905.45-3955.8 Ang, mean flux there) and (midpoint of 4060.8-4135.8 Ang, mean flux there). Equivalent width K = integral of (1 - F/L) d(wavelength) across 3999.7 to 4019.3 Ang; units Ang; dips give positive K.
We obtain -2.2 Ang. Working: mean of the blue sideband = 9.54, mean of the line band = 10.5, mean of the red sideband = 9.35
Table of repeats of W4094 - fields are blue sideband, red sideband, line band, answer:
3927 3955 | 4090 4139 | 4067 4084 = -2.5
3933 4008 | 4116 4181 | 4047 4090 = -4.6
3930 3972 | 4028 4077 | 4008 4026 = -1.2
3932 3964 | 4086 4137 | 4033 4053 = -2.8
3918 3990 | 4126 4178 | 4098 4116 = 0.8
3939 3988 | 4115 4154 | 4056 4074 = -2.3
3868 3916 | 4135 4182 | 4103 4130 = 2.3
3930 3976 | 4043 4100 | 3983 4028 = -4.9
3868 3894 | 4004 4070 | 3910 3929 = -2.3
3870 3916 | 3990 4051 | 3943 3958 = -0.3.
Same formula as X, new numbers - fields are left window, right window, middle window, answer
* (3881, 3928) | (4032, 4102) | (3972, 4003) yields 0.03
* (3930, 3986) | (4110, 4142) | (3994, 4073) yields -0.16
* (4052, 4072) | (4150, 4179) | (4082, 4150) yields 0.10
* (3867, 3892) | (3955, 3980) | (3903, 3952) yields -0.09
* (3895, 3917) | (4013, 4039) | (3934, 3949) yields 0.10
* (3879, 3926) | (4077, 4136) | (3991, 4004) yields -0.08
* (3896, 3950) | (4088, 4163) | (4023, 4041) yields -0.12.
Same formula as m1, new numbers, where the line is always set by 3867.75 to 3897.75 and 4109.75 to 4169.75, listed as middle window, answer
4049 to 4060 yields -1.7 Ang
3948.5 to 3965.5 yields -0.7 Ang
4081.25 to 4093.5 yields -0.8 Ang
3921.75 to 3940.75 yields 0.3 Ang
